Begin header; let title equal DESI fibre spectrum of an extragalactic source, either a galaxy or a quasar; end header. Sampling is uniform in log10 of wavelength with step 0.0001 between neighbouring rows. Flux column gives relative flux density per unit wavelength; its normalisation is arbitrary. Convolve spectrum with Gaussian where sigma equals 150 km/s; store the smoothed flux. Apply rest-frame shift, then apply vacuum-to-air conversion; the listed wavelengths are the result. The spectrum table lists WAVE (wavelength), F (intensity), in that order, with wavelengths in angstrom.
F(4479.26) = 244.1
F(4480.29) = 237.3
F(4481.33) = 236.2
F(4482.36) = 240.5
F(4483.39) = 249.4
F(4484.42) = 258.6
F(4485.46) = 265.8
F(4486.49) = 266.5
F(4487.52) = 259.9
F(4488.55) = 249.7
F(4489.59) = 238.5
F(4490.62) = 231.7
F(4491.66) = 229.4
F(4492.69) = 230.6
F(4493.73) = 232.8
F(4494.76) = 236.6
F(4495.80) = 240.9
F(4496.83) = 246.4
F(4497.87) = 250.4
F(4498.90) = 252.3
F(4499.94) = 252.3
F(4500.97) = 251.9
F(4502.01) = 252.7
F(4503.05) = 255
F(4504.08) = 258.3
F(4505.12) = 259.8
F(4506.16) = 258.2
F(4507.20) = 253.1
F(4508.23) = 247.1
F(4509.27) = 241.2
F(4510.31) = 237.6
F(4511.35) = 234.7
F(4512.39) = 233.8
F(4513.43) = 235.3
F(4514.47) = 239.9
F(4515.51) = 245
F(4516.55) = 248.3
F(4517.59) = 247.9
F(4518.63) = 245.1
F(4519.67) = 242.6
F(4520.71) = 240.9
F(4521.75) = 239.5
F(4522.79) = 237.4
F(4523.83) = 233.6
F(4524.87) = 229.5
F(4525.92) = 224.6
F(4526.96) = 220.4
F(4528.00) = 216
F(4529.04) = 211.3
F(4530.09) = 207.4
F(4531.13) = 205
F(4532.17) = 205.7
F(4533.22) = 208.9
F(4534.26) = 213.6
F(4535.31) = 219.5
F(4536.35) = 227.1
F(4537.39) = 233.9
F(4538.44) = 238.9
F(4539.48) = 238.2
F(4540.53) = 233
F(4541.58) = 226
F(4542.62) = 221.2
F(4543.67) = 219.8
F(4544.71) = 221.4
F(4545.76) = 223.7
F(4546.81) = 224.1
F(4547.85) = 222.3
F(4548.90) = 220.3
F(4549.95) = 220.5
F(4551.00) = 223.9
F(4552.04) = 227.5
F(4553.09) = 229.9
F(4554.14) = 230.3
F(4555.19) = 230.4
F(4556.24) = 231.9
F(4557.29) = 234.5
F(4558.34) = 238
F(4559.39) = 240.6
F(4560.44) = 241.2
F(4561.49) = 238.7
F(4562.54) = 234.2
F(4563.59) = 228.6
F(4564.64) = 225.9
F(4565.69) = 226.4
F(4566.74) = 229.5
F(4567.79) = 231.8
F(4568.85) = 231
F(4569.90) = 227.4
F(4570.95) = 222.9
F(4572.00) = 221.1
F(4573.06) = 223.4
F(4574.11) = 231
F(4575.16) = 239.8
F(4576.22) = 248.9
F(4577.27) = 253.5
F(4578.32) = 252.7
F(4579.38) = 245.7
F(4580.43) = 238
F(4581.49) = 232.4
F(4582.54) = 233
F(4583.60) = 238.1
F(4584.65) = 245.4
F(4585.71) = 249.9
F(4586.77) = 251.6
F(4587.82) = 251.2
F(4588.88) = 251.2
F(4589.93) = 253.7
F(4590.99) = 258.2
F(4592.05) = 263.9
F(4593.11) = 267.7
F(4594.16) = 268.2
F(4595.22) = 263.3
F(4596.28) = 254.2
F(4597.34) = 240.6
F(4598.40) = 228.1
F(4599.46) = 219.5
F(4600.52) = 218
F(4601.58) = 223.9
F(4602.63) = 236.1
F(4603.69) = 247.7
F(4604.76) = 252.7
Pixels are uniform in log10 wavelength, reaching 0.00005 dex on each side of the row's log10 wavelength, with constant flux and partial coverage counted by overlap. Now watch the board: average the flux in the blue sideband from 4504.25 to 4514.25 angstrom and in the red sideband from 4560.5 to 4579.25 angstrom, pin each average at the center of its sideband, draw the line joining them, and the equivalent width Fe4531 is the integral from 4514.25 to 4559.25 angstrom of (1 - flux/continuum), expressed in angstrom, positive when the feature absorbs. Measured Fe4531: 2.2 angstrom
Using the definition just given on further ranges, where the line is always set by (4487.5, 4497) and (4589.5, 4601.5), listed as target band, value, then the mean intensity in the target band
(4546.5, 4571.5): 1.5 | 230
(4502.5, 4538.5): 1.0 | 234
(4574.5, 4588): 0.1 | 244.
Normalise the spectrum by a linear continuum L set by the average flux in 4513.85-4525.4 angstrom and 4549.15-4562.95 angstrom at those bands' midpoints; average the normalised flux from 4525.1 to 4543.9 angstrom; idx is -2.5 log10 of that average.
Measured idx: 0.08 mag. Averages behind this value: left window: 241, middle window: 221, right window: 232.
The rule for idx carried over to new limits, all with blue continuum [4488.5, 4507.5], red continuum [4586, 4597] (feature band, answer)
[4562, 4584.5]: 0.09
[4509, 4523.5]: 0.03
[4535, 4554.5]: 0.12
